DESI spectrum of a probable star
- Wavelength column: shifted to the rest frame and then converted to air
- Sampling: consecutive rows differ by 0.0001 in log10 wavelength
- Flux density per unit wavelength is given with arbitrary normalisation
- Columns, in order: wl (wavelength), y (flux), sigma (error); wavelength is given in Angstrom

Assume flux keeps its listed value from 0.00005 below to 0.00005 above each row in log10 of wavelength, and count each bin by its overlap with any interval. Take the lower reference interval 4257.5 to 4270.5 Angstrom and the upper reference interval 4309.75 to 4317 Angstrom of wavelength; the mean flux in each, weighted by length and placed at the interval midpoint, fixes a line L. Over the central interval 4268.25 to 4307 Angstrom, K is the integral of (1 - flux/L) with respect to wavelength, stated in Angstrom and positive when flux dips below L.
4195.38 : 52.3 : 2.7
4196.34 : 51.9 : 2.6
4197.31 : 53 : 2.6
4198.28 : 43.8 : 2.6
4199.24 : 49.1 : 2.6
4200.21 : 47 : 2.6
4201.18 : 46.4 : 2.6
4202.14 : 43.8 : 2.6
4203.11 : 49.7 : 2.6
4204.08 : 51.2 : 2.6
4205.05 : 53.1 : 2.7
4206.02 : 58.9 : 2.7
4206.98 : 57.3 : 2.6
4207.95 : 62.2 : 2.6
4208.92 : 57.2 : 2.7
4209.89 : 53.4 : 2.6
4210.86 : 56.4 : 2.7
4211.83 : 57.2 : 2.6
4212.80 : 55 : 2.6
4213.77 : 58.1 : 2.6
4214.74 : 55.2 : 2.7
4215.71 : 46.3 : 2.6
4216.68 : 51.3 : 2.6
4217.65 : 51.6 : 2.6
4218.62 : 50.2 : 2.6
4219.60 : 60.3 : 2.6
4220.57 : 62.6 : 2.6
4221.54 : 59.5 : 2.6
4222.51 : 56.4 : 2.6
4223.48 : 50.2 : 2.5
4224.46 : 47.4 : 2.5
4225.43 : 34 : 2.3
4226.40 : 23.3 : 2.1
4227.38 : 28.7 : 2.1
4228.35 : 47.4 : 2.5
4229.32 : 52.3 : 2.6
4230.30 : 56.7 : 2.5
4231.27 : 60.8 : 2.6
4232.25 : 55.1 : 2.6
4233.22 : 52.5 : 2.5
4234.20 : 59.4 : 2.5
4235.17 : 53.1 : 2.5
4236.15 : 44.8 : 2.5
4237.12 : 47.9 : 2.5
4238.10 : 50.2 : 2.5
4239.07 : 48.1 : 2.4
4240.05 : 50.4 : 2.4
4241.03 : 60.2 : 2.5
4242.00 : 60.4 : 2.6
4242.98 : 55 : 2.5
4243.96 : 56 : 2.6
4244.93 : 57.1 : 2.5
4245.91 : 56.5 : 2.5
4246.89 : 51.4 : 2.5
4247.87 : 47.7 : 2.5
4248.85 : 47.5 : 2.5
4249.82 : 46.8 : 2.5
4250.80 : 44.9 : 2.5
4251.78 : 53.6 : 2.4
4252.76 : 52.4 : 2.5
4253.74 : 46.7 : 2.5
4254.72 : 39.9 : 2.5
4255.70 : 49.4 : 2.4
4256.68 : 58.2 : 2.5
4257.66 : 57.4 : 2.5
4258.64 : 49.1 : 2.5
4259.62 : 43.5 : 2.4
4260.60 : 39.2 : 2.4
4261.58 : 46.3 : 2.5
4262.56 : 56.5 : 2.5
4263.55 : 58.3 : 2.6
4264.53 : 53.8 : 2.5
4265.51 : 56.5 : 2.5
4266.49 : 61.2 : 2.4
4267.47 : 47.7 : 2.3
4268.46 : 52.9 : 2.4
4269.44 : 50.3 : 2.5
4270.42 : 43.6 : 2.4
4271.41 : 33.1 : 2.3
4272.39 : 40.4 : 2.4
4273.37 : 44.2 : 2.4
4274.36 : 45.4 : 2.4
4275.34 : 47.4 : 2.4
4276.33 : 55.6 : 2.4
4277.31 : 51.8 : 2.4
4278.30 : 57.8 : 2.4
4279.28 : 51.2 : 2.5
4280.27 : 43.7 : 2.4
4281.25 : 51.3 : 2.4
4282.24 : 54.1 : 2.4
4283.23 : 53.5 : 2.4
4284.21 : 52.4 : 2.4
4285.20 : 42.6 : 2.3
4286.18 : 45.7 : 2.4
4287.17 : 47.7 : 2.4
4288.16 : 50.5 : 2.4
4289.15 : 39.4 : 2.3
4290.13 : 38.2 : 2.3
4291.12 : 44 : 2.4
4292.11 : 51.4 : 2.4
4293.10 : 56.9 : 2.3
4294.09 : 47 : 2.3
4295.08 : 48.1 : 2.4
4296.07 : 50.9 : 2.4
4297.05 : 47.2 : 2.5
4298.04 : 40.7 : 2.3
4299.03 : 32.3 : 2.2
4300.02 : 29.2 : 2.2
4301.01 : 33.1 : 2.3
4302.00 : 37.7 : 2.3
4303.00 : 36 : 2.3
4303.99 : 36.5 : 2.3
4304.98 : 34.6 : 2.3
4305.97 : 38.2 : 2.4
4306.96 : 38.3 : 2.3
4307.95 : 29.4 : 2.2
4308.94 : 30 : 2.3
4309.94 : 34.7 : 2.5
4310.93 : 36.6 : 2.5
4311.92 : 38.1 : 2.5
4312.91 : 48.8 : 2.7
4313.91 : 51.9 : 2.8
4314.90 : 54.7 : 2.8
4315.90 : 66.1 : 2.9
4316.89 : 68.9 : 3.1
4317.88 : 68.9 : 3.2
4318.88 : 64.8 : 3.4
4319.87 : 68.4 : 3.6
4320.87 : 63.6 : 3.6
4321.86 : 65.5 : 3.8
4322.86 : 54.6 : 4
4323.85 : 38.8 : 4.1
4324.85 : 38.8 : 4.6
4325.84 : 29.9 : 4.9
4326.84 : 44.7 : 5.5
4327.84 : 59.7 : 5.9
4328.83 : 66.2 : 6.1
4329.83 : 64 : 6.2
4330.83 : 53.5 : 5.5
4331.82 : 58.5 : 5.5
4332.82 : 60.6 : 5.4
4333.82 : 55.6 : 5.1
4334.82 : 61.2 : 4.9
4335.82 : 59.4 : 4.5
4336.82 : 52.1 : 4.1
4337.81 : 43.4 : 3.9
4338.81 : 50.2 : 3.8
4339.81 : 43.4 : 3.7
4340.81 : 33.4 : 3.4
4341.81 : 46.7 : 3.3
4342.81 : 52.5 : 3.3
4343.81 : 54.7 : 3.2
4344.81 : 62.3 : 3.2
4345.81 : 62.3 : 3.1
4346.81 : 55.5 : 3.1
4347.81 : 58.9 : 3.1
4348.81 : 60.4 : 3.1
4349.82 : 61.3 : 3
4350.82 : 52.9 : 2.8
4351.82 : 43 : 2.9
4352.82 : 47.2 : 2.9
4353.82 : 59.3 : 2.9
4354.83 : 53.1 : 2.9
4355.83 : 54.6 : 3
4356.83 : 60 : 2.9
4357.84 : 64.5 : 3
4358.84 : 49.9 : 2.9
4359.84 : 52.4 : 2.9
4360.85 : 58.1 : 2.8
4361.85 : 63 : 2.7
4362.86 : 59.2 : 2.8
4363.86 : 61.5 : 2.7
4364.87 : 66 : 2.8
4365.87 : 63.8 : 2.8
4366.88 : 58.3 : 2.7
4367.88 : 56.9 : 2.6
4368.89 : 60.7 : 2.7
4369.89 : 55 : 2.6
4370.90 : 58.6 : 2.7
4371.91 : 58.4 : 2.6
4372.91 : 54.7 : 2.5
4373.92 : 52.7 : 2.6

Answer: 4.3 Angstrom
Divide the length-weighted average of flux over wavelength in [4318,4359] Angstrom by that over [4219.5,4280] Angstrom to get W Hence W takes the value 1.08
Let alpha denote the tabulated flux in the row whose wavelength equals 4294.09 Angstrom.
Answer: 47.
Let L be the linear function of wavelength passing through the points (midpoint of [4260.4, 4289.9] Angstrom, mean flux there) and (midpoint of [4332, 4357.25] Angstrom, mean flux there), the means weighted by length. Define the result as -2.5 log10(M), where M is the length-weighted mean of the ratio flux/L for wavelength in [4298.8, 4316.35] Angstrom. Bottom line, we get 0.29 mag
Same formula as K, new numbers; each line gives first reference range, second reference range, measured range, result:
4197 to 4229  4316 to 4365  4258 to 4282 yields 1.7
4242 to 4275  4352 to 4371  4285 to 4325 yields 5.5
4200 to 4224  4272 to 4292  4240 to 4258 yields -0.5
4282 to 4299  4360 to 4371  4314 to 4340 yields -1.4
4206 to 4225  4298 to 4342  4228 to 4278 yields 1.6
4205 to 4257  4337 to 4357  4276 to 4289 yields 0.5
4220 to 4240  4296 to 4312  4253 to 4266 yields -1.8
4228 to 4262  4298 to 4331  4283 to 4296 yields 0.3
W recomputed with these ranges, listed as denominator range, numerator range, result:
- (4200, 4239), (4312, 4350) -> 1.07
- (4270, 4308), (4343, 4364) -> 1.28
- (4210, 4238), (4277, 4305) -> 0.88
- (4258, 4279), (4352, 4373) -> 1.17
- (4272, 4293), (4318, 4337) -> 1.16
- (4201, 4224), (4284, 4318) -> 0.81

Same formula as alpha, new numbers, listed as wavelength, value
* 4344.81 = 62.3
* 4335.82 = 59.4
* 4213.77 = 58.1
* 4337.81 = 43.4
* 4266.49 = 61.2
